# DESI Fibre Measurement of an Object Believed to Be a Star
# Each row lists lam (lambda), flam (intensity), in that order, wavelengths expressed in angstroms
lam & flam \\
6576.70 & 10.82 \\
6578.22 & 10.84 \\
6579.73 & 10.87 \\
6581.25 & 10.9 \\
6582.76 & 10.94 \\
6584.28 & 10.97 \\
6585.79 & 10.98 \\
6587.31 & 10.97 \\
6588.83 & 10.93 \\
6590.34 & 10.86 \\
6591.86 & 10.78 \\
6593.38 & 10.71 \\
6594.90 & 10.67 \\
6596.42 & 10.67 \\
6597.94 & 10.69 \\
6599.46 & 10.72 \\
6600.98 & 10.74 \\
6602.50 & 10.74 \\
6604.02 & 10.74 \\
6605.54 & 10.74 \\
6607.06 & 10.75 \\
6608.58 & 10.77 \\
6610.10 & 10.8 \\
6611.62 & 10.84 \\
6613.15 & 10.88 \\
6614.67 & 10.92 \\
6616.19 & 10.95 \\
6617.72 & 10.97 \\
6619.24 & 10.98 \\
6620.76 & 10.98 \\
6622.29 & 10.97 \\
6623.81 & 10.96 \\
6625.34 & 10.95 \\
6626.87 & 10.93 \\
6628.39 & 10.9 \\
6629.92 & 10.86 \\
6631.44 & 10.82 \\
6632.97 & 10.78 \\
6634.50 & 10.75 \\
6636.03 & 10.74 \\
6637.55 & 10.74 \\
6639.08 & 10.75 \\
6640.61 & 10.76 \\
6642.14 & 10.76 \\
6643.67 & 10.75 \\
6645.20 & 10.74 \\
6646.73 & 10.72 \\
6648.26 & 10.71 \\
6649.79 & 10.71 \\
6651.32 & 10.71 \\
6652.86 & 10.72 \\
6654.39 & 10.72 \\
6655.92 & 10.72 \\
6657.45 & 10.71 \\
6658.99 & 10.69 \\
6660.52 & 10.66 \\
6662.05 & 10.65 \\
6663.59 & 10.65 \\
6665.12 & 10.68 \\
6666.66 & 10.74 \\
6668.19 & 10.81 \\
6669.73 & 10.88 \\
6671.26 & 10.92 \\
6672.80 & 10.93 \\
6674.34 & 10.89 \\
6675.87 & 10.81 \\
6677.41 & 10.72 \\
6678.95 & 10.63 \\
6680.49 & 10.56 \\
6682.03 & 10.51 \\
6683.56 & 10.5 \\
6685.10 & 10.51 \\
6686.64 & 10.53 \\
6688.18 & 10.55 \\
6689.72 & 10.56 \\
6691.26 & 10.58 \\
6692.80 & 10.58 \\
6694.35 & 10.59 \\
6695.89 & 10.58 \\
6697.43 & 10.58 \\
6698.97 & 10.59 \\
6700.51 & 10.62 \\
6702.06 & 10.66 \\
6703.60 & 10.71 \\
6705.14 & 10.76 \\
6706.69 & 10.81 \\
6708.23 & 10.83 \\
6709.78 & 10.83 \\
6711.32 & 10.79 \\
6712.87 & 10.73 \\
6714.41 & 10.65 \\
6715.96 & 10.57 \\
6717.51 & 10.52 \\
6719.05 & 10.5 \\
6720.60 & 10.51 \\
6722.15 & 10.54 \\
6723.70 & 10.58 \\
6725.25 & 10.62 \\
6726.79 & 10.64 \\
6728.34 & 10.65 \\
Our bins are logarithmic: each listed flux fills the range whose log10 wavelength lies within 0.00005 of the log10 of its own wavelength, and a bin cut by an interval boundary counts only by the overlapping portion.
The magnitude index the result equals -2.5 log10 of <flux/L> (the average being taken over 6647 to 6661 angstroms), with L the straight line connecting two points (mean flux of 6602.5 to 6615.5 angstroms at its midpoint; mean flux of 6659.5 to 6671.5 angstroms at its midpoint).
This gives 0.01 mag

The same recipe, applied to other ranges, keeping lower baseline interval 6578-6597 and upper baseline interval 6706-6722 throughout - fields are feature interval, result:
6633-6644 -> 0.00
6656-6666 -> 0.01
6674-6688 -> 0.01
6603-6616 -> 0.00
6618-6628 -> -0.02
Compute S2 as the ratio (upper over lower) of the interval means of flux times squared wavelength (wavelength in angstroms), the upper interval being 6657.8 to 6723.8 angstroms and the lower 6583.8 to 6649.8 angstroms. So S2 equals 1.0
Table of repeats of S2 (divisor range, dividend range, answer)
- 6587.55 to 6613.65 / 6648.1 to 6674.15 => 1.02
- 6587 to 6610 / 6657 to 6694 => 1.01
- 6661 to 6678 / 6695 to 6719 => 1.00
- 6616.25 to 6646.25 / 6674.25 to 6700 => 0.99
